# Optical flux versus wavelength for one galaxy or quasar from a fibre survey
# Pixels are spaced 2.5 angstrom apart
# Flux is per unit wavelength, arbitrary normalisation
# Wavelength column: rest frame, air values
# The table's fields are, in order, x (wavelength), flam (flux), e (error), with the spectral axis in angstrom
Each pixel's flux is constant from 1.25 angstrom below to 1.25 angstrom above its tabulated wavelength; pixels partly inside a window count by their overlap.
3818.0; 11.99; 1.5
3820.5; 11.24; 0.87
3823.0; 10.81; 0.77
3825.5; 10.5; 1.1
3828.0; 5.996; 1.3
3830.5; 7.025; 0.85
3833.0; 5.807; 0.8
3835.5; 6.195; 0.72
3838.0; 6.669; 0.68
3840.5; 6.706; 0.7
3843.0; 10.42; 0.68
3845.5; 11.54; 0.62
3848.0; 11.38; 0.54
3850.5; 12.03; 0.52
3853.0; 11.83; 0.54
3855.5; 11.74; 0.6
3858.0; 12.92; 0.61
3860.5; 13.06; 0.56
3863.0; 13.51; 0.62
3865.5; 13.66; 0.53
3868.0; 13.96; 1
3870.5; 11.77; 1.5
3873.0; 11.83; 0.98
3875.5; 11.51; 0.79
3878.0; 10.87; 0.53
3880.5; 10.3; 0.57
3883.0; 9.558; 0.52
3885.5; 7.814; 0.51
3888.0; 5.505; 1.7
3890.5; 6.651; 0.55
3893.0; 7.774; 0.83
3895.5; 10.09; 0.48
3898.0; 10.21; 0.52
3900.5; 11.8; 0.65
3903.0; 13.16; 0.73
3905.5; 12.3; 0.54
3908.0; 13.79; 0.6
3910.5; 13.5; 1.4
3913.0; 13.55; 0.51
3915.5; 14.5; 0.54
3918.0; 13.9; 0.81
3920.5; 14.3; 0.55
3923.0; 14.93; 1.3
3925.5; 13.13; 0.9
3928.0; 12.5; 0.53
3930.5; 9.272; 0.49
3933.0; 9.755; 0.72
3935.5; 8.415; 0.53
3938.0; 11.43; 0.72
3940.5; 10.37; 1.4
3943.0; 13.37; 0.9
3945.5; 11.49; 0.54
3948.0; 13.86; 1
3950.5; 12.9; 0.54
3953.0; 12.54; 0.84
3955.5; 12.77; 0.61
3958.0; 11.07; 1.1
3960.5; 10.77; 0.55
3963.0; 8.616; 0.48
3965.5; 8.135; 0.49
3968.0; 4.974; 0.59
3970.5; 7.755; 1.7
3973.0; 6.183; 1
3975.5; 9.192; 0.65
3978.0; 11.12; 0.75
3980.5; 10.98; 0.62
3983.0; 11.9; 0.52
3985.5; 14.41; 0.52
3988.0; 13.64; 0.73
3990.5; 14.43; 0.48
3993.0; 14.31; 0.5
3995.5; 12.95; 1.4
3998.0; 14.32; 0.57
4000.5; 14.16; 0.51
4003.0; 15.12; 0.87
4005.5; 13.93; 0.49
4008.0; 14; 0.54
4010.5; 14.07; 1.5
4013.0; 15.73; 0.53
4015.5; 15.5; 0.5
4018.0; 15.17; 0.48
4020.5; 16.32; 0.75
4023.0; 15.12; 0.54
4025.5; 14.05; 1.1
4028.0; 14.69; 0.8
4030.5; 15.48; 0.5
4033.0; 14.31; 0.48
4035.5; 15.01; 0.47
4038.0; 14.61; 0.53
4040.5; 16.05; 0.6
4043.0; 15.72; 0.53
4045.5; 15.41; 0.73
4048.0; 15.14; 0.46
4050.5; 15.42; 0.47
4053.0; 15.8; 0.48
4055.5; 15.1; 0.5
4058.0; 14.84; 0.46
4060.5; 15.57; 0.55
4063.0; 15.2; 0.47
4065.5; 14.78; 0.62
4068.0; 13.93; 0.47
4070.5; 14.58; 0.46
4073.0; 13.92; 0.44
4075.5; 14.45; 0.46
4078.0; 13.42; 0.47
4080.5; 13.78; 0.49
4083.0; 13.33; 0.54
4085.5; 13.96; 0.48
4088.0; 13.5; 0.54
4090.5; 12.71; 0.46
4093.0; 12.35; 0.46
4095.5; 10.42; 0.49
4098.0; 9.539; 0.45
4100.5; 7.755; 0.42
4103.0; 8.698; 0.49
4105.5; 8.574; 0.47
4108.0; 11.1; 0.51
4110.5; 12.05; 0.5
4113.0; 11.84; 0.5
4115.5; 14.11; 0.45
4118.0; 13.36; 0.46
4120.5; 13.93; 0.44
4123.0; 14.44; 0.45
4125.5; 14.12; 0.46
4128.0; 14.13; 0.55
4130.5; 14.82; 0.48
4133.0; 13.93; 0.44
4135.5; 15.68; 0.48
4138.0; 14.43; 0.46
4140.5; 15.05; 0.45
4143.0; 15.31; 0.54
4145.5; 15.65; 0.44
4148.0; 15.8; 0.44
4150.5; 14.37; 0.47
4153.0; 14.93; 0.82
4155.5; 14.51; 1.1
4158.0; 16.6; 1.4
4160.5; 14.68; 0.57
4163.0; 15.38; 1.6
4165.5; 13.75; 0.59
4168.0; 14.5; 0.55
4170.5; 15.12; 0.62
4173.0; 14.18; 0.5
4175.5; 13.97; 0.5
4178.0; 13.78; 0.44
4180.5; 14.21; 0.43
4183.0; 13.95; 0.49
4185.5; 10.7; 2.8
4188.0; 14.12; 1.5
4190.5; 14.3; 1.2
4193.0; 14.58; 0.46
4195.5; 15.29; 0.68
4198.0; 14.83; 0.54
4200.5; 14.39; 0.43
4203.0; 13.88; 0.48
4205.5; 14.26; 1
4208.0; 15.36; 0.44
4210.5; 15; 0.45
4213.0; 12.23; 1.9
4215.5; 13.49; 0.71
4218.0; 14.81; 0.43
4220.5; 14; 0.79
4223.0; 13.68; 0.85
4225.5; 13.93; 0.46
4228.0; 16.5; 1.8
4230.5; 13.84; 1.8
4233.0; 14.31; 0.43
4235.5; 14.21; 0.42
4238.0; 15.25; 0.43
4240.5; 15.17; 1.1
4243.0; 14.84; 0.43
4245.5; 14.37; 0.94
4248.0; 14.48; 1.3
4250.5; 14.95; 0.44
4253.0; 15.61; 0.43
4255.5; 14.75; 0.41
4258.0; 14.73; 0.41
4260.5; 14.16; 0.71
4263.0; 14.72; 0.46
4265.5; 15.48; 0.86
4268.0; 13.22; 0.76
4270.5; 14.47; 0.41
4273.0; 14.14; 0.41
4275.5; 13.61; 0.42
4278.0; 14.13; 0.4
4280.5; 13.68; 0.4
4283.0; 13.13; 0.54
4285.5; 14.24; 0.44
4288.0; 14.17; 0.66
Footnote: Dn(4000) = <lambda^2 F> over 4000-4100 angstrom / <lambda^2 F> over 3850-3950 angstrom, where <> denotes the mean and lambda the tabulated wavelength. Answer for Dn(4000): 1.33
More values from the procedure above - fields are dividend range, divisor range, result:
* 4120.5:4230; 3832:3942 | 1.51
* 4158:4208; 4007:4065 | 1.01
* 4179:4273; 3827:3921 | 1.59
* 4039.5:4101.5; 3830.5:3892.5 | 1.51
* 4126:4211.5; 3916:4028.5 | 1.29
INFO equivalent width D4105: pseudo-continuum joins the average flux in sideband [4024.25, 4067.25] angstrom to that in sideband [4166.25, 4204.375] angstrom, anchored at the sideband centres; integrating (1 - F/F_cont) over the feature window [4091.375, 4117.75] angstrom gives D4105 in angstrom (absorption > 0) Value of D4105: 7.0 angstrom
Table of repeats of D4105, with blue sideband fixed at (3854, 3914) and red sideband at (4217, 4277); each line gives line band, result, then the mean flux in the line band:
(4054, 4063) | -1.6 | 15.2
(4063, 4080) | -1.7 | 14.2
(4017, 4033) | -3.2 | 15.1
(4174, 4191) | 0.5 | 13.6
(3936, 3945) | 0.3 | 11.4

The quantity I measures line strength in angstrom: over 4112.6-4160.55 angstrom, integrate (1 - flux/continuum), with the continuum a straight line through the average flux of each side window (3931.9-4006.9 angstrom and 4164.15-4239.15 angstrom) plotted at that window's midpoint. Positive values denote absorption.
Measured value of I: -4.2 angstrom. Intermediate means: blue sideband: 11.5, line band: 14.6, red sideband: 14.2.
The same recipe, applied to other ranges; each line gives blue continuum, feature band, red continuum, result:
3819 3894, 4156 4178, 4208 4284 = -2.0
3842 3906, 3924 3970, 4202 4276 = 3.5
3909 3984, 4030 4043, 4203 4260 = -3.0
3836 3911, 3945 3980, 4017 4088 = 7.4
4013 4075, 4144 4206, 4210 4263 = 0.9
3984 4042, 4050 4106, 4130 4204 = 5.6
